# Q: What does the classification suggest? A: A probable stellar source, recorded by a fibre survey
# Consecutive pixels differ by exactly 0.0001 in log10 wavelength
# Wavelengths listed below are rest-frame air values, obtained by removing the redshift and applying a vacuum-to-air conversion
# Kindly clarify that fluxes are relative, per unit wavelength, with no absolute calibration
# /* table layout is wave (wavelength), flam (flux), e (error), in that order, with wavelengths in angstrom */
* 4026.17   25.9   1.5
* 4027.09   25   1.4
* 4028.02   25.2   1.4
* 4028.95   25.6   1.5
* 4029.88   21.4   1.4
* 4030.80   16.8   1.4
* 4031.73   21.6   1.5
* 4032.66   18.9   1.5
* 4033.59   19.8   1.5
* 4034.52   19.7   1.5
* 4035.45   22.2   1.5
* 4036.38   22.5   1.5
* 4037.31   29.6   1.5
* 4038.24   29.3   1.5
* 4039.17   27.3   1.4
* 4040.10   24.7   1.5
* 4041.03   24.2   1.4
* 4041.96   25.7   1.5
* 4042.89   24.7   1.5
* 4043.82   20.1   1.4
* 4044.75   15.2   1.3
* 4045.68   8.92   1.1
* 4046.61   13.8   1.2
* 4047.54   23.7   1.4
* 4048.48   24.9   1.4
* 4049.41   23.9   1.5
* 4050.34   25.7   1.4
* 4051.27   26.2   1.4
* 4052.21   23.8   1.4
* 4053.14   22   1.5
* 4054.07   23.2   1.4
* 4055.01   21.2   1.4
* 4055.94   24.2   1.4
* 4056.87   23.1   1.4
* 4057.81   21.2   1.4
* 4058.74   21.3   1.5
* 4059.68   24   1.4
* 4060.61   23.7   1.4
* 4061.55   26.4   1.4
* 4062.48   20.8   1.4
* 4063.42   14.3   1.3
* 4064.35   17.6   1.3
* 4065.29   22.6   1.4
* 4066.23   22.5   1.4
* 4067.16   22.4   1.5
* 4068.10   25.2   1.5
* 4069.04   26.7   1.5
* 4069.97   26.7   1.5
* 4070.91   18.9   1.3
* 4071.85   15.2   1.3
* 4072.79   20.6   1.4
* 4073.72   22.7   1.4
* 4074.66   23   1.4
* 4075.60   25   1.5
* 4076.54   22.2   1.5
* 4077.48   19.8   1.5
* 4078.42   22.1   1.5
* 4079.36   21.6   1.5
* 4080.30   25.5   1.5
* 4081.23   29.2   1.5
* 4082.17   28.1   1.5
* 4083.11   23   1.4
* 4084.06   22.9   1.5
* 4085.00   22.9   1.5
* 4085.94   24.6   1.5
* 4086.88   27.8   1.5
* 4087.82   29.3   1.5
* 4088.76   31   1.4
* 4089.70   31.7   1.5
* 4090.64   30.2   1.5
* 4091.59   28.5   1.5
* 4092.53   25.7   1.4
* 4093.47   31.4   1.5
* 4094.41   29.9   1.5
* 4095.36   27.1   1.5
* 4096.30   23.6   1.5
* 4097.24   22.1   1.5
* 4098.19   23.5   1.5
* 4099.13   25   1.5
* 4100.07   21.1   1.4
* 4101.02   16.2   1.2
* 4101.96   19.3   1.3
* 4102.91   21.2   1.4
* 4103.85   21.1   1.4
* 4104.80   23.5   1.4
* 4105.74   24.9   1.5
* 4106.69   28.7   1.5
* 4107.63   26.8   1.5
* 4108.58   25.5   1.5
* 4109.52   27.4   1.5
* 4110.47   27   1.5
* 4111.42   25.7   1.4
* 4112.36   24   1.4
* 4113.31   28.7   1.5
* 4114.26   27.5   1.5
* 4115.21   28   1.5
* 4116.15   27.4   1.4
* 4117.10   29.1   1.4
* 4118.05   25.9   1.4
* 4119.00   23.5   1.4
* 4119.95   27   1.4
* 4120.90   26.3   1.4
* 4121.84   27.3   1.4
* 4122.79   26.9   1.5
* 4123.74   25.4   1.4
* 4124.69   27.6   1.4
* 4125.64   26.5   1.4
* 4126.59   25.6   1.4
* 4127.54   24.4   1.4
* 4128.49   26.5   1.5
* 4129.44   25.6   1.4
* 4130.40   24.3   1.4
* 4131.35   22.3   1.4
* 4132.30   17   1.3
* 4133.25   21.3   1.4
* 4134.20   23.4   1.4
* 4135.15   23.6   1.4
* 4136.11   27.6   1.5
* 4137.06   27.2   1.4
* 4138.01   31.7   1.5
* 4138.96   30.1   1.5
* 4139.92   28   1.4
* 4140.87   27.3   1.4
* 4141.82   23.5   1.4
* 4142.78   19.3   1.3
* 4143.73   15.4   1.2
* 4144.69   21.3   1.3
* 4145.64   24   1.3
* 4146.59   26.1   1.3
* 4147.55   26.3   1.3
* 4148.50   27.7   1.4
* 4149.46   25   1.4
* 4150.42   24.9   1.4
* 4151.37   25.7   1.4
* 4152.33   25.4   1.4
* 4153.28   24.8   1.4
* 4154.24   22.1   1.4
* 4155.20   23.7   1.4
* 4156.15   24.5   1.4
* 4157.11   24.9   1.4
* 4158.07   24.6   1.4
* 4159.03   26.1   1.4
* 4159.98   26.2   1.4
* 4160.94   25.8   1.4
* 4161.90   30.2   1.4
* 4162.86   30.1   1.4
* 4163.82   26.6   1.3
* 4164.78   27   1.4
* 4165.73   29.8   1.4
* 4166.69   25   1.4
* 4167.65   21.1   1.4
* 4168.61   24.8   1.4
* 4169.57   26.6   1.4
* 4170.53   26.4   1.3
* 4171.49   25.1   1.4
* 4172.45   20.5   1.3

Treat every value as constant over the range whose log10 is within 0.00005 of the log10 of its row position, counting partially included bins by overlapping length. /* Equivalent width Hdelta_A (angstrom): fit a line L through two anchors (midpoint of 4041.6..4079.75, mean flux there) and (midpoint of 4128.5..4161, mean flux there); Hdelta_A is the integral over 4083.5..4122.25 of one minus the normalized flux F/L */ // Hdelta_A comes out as -4.4 angstrom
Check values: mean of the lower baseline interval 21.9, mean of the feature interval 25.9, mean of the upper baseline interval 24.6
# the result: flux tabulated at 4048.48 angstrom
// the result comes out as 24.9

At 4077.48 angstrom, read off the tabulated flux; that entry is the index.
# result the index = 19.8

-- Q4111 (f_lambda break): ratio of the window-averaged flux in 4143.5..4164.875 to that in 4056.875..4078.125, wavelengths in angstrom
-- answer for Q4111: 1.1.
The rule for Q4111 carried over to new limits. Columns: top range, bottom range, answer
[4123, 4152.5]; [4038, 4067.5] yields 1.12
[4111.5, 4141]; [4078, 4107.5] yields 1.03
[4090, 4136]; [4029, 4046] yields 1.15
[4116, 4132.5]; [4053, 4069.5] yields 1.14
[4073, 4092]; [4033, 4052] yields 1.13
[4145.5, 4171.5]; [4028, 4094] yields 1.10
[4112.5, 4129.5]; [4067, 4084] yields 1.15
